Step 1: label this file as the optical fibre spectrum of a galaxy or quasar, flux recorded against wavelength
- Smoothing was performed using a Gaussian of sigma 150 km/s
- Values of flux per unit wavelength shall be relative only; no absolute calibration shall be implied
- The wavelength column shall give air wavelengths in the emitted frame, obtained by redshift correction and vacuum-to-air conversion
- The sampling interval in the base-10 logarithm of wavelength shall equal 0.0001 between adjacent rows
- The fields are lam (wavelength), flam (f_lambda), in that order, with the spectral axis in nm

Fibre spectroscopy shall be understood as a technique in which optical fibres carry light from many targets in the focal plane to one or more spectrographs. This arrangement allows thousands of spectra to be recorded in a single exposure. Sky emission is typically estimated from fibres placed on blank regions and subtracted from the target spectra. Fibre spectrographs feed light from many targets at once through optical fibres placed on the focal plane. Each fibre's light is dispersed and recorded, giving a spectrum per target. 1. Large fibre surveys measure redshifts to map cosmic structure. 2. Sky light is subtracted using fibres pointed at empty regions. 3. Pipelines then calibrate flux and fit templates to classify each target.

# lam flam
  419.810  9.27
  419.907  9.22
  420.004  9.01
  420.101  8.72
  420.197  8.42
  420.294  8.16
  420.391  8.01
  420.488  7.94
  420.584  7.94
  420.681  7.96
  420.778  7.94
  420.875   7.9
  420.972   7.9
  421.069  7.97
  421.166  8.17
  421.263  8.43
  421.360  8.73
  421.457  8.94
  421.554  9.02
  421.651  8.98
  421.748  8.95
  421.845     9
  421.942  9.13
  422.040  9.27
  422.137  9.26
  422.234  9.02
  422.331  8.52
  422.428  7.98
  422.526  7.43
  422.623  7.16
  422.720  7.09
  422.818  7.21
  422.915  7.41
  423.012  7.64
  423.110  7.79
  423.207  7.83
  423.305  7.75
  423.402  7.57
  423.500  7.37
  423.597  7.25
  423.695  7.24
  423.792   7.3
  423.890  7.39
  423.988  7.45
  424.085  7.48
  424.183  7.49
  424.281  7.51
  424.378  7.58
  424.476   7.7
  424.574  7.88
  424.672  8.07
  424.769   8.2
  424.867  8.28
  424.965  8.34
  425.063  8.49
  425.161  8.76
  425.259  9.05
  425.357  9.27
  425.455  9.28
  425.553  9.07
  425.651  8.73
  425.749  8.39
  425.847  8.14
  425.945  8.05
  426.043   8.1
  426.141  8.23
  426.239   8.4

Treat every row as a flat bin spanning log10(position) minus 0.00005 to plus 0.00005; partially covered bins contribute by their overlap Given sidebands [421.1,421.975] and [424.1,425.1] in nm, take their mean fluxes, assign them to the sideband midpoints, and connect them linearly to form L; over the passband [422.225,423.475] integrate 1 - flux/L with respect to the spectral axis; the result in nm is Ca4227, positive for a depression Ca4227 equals 0.112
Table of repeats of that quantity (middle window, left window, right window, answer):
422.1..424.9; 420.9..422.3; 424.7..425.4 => 0.31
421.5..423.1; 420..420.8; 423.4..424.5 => -0.10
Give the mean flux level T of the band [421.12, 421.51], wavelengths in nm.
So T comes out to 8.58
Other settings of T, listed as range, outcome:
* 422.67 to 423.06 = 7.34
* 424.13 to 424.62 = 7.62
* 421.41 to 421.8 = 8.98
